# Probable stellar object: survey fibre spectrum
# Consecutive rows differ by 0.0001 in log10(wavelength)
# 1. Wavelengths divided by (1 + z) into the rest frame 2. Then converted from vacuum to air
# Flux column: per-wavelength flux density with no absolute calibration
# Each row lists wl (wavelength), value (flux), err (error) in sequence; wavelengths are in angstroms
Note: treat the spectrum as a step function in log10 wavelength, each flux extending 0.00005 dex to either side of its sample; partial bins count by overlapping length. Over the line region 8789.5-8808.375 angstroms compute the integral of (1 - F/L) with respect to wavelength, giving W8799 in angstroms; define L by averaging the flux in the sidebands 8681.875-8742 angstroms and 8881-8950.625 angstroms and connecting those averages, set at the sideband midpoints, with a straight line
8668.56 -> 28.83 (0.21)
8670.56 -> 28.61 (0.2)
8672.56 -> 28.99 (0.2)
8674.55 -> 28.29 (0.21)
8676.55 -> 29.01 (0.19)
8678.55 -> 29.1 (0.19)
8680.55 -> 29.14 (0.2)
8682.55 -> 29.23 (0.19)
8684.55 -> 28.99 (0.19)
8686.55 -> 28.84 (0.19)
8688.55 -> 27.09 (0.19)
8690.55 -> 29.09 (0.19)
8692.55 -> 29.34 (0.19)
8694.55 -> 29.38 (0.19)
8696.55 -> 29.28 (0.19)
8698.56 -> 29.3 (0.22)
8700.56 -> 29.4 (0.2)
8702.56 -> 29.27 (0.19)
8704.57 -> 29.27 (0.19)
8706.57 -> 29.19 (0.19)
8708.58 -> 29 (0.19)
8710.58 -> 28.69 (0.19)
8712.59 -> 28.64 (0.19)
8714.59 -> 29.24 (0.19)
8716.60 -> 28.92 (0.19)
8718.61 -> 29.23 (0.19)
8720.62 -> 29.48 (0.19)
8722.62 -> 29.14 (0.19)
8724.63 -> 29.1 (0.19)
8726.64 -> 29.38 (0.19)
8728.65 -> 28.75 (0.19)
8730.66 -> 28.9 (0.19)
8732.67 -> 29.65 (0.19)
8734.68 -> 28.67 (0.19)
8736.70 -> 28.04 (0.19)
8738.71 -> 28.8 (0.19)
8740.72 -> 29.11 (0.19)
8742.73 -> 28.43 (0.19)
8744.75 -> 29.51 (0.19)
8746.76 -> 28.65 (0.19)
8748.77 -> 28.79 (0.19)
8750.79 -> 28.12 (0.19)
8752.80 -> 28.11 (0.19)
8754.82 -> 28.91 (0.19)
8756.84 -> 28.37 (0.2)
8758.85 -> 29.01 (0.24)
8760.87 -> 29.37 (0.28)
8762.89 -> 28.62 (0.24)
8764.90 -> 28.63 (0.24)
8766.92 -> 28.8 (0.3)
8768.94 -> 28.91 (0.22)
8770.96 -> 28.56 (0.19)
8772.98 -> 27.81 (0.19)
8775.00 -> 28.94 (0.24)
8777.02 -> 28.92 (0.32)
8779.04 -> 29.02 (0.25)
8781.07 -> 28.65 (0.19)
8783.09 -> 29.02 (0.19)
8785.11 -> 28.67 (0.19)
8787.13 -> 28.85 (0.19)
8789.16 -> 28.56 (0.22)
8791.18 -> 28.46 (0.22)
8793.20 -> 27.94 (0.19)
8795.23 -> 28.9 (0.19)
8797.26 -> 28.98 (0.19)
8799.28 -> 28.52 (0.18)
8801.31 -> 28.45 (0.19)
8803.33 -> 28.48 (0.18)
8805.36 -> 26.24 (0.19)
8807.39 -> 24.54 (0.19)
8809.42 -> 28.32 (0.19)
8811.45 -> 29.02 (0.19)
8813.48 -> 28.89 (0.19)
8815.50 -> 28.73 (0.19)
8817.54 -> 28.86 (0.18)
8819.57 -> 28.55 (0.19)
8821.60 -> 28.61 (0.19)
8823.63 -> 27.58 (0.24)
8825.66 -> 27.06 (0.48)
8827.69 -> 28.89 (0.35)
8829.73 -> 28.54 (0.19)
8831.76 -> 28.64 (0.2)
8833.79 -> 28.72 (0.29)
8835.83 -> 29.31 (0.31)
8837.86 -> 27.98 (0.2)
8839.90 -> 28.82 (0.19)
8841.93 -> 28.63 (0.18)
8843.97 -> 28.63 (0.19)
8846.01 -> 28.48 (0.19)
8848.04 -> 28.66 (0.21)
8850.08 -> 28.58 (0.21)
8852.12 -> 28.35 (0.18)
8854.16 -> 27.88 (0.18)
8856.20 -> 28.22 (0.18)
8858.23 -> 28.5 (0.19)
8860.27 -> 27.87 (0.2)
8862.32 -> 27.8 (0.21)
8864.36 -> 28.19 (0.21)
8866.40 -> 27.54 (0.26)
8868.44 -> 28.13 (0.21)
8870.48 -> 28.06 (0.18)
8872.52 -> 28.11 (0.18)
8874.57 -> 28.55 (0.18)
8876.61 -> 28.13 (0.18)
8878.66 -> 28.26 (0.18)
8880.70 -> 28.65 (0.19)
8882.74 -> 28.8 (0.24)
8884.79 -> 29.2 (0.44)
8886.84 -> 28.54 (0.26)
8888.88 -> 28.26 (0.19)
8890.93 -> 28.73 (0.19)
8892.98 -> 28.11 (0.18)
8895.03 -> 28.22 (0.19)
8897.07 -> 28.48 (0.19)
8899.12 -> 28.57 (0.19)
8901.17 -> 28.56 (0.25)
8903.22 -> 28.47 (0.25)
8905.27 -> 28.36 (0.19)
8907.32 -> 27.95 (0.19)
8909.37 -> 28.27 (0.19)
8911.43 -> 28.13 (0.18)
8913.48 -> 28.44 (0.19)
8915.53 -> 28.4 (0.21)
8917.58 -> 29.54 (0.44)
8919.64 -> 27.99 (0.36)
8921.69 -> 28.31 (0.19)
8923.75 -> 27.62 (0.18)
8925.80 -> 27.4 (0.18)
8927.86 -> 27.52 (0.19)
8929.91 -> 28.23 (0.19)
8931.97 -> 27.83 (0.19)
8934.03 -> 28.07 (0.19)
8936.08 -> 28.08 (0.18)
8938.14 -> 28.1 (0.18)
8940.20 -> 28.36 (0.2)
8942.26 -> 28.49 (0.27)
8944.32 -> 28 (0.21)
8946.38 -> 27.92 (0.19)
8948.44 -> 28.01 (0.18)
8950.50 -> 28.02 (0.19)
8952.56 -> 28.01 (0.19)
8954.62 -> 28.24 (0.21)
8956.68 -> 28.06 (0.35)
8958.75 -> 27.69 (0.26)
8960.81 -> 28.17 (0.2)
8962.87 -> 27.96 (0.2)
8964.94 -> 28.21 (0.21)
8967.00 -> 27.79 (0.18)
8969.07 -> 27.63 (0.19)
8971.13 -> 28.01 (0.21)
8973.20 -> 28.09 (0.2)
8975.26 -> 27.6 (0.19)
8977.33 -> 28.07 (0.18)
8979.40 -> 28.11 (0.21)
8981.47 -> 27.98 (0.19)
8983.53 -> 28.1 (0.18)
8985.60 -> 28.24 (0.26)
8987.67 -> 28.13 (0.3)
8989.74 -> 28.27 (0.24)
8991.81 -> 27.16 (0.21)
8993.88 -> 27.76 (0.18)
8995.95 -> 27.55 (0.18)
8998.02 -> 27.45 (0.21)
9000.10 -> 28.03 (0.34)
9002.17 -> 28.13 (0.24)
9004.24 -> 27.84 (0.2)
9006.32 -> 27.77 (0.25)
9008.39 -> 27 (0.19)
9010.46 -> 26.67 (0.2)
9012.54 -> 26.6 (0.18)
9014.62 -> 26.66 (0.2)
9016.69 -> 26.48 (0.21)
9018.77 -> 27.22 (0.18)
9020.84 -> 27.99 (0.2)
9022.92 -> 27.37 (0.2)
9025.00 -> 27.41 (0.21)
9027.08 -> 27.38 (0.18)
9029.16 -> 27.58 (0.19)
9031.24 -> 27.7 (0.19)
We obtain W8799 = 0.5 angstroms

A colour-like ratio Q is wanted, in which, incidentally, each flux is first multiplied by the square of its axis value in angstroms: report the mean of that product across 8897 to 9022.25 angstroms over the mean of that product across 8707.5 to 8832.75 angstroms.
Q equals 1.02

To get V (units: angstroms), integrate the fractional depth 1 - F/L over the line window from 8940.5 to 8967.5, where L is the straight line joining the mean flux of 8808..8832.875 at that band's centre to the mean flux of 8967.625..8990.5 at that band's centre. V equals 0.0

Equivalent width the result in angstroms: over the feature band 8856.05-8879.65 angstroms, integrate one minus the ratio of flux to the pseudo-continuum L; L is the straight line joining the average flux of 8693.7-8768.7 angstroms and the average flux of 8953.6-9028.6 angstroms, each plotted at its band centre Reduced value 0.1 angstroms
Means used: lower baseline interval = 28.9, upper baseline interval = 27.7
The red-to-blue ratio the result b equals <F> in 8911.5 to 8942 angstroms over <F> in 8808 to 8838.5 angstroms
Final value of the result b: 0.99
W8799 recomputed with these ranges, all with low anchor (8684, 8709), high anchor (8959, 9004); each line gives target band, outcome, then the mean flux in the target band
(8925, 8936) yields 0.1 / 27.8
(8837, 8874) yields 0.2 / 28.2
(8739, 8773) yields 0.1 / 28.7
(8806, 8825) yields 0.3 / 28.1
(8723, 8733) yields -0.1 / 29.1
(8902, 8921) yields -0.1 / 28.4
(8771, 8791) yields 0.0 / 28.7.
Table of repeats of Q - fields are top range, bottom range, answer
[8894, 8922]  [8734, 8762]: 1.03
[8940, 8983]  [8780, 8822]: 1.03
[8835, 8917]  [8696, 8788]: 1.01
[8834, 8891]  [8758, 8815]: 1.01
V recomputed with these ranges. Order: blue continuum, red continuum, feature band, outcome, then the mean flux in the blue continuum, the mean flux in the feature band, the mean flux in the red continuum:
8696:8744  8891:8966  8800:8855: 0.6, 29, 28.3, 28.2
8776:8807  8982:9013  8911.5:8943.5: -0.3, 28.4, 28.2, 27.7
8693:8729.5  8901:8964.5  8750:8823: 0.8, 29.2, 28.5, 28.1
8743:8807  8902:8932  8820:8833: 0.1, 28.6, 28.3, 28.2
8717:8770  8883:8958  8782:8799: 0.0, 28.9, 28.7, 28.2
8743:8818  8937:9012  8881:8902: -0.3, 28.5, 28.6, 27.9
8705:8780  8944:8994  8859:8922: -0.1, 28.9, 28.3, 28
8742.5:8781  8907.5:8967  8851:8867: 0.2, 28.7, 28.1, 28.1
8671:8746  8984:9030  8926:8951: -0.2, 29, 28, 27.5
